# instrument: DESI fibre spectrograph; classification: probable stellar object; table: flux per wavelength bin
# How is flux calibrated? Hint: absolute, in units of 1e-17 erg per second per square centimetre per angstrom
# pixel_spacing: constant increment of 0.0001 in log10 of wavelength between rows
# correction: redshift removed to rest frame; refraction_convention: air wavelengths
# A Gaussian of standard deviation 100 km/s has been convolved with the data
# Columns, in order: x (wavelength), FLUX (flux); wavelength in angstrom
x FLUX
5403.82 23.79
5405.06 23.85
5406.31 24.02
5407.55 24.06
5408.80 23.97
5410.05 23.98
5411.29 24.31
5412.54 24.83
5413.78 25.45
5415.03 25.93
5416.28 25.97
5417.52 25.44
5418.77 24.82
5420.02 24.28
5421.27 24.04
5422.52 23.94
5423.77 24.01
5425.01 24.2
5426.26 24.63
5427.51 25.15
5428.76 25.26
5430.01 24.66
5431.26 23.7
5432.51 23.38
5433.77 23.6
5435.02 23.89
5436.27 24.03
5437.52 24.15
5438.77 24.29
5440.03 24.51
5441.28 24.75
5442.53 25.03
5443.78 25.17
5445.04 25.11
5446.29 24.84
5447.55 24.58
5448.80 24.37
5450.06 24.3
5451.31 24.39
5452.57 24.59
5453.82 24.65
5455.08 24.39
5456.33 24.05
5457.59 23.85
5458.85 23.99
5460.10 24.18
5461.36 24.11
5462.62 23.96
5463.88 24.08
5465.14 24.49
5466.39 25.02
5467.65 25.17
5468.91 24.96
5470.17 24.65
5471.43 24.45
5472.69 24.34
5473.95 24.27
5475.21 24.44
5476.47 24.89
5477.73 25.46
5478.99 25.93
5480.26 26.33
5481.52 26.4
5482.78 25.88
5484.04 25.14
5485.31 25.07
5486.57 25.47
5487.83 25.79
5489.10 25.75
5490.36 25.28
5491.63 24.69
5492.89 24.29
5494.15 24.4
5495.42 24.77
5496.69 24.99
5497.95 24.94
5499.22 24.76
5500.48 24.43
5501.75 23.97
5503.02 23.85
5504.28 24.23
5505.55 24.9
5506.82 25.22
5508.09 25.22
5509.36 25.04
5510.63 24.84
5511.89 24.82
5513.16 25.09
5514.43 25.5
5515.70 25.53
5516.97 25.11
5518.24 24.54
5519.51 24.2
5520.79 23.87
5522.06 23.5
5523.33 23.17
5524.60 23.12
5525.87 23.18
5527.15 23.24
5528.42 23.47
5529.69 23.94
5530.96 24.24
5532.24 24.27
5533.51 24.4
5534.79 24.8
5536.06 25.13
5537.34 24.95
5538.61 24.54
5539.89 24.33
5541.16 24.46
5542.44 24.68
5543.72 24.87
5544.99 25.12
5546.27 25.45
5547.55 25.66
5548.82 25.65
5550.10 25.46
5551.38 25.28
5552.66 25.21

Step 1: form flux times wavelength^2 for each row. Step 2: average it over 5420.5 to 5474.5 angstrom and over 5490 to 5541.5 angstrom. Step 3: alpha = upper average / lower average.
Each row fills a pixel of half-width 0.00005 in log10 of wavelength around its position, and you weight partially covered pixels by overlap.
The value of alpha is 1.03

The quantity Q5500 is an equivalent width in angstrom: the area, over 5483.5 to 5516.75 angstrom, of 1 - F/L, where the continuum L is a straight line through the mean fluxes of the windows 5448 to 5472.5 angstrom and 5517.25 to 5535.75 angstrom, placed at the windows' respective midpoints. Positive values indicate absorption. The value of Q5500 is -1.1 angstrom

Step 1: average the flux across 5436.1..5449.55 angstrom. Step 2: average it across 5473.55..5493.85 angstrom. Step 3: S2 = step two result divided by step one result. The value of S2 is 1.03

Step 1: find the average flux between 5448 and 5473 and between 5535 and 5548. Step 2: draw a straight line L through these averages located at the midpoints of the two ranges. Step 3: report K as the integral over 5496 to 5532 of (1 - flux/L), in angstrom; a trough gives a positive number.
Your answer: 0.5 angstrom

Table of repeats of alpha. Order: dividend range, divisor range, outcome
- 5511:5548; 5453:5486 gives 1.01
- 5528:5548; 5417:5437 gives 1.06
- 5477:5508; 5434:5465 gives 1.05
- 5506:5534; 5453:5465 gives 1.03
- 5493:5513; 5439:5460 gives 1.03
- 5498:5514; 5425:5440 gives 1.05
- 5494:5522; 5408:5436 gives 1.04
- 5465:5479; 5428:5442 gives 1.04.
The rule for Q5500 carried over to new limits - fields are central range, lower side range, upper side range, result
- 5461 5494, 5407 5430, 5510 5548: -0.6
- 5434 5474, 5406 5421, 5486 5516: 0.6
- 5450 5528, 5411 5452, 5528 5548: -0.2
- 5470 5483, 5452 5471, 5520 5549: -0.4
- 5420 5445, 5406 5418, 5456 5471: 0.3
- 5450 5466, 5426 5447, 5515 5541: 0.1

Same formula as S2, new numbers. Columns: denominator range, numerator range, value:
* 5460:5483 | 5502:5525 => 0.99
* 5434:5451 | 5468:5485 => 1.03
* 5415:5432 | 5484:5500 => 1.01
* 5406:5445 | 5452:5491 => 1.01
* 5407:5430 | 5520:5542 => 0.97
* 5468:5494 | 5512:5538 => 0.96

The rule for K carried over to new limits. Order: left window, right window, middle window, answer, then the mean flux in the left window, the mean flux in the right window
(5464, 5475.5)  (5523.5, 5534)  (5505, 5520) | -0.66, 24.6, 23.7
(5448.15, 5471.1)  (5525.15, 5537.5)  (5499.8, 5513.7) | -0.27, 24.4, 24.1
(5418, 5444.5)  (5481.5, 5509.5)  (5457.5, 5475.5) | 0.19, 24.4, 24.9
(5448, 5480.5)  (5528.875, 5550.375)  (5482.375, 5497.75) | -0.29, 24.6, 24.8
